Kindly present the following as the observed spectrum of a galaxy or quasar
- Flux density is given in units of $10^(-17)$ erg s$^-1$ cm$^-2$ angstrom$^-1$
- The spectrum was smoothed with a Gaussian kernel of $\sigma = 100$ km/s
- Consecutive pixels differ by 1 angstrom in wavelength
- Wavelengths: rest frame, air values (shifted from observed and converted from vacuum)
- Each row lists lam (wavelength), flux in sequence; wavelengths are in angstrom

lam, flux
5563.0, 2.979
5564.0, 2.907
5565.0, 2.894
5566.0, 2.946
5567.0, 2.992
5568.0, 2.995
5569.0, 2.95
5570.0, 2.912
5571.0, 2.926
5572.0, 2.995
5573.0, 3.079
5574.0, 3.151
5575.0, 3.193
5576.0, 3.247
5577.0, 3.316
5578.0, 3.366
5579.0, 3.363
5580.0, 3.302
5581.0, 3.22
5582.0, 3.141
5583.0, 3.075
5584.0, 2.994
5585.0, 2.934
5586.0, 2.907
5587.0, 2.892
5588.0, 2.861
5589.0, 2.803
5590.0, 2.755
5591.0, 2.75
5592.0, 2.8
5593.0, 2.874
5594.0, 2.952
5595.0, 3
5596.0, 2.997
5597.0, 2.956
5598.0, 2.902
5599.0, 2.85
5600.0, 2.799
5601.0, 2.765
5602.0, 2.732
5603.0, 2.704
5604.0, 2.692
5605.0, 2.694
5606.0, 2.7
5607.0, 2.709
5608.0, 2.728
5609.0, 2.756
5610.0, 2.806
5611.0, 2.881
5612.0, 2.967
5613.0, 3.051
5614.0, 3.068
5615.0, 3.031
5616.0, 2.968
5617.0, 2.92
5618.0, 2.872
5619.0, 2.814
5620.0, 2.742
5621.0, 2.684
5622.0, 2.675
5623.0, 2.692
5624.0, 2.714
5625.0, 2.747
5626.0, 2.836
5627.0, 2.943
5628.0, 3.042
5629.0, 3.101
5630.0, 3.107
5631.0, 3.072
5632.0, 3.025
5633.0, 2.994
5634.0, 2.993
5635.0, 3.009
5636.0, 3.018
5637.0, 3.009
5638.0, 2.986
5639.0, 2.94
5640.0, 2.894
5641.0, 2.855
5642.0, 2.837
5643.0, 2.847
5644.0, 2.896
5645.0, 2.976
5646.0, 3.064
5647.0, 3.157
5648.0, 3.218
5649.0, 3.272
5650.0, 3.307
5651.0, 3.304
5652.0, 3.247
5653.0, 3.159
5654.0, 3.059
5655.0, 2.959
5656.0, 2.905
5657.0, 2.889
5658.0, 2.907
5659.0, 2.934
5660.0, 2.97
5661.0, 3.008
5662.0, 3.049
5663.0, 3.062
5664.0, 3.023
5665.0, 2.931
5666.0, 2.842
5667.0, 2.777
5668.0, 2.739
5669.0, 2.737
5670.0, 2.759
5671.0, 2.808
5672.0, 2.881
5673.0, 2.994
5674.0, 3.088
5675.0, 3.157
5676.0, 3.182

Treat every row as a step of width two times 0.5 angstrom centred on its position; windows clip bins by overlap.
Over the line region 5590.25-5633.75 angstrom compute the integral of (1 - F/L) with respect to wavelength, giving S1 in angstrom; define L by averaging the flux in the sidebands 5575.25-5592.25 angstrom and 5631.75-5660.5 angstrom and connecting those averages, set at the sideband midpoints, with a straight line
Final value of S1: 2.5 angstrom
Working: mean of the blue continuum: 3.05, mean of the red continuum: 3.02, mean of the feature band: 2.86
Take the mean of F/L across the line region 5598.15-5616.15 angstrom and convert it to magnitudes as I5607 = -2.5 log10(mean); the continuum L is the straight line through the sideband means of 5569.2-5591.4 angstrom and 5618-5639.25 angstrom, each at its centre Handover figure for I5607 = 0.06 mag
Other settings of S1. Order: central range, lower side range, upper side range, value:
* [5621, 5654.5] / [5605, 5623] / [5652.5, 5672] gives -1.4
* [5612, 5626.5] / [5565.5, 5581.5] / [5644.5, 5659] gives 1.2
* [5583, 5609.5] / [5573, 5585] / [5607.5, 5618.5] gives 1.9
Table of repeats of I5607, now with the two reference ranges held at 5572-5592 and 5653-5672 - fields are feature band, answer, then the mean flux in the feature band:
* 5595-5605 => 0.08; 2.82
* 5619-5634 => 0.04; 2.89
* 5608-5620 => 0.04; 2.91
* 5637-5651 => -0.03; 3.03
